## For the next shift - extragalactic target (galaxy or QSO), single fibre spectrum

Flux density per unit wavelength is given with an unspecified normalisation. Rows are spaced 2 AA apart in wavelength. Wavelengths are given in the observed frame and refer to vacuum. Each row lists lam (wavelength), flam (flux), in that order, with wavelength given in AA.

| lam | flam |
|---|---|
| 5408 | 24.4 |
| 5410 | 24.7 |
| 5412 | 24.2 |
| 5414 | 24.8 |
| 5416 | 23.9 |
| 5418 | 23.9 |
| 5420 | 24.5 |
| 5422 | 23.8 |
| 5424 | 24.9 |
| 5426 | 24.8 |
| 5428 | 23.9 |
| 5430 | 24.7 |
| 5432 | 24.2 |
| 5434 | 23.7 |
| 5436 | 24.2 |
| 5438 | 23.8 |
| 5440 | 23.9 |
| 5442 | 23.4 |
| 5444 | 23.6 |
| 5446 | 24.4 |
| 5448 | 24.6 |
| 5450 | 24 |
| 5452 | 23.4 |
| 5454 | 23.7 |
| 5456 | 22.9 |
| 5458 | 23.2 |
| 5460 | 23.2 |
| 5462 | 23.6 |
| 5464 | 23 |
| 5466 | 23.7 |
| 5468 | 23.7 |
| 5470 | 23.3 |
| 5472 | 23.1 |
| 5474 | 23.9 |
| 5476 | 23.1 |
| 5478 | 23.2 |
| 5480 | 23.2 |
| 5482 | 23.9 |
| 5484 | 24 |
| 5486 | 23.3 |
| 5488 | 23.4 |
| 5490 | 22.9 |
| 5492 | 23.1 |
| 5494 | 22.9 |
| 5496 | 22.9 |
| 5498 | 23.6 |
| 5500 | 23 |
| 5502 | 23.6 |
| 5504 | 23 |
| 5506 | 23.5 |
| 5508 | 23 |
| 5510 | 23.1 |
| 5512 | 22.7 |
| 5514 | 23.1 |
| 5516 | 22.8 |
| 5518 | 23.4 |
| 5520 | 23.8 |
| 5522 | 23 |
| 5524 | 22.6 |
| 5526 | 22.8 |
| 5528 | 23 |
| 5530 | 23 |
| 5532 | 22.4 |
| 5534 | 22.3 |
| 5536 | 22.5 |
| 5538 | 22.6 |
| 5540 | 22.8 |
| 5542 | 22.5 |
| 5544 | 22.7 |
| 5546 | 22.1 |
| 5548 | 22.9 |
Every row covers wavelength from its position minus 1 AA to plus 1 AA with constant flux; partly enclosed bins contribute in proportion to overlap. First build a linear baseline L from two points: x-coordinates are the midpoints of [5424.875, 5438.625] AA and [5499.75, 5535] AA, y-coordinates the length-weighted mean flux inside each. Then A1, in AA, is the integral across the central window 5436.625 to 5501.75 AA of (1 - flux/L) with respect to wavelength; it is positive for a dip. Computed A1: 0.6 AA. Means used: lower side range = 24.2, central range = 23.5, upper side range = 23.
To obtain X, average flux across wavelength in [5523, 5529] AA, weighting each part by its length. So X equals 22.8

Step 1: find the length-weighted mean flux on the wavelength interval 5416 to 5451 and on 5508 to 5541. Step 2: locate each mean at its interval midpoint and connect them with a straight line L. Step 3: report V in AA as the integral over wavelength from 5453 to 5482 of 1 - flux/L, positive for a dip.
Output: 0.4 AA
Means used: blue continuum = 24.1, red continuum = 22.9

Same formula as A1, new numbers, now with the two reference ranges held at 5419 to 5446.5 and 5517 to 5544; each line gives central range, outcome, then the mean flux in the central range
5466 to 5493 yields 0.11 AA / 23.4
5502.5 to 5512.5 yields 0.01 AA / 23.1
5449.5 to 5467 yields 0.29 AA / 23.4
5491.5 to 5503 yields 0.04 AA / 23.2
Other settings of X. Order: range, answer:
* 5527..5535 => 22.7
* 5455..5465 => 23.2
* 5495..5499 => 23.2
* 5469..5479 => 23.3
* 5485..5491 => 23.2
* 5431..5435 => 23.9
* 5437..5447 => 23.8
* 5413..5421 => 24.3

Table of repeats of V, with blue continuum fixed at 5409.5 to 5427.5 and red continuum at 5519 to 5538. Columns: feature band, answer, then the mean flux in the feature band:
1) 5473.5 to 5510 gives 0.1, 23.3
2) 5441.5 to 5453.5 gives 0.0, 23.9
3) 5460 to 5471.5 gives 0.1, 23.4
